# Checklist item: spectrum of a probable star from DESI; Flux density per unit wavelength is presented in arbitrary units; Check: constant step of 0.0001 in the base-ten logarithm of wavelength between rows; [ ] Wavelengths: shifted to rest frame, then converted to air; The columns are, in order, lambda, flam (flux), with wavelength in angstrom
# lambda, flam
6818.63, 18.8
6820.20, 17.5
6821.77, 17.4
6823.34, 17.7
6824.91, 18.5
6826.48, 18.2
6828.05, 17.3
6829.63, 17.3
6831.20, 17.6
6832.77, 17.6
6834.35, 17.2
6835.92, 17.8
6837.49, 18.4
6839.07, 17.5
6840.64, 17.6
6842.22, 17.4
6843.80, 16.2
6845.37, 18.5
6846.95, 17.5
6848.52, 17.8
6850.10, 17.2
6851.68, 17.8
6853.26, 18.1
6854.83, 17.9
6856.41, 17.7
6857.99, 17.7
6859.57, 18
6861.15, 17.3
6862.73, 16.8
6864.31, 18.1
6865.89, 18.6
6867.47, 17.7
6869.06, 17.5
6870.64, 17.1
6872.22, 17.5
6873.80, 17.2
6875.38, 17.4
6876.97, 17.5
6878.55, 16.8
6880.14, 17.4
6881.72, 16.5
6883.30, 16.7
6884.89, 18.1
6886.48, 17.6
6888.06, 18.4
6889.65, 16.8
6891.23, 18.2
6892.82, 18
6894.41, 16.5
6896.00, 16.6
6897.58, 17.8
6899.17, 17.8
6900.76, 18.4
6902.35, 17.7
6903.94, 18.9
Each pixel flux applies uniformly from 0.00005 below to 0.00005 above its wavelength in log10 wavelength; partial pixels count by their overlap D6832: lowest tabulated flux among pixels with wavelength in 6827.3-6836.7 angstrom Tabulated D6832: 17.2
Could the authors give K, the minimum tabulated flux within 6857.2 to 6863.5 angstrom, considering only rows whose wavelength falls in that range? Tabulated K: 16.8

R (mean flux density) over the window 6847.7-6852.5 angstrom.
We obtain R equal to 17.6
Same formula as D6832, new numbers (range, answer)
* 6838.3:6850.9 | 16.2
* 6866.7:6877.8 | 17.1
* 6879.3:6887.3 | 16.5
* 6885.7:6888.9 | 17.6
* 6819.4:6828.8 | 17.3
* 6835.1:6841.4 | 17.5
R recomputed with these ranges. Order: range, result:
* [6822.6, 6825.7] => 18.1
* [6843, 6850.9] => 17.4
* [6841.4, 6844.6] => 16.8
